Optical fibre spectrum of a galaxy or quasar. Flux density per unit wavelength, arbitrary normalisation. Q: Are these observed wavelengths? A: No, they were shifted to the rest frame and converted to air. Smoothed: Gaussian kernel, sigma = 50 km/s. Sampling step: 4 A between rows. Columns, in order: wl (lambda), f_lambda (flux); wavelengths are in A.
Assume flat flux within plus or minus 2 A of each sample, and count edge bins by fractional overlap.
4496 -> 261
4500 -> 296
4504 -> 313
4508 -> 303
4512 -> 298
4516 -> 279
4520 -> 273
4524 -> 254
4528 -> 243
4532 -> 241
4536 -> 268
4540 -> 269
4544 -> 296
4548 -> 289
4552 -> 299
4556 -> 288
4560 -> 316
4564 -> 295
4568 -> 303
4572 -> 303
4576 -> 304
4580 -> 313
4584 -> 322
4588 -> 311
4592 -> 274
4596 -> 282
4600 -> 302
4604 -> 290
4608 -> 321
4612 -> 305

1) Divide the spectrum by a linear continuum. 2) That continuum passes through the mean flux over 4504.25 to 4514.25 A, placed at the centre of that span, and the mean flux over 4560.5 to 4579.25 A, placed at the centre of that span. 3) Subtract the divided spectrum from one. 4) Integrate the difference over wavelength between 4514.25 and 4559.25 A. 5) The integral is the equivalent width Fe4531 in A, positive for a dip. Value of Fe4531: 4.29 A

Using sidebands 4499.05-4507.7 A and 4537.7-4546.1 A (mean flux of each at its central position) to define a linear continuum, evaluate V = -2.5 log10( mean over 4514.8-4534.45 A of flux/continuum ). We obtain 0.14 mag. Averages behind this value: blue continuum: 305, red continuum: 282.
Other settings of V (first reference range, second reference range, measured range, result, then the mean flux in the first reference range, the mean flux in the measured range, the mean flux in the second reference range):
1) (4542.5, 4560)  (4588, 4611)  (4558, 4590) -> -0.05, 296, 308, 296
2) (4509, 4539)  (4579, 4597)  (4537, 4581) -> -0.04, 267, 297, 301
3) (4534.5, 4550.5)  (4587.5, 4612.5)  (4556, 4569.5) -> -0.06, 281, 302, 297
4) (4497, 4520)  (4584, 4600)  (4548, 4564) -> -0.02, 294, 299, 295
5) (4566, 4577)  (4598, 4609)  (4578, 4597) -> 0.01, 303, 301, 303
